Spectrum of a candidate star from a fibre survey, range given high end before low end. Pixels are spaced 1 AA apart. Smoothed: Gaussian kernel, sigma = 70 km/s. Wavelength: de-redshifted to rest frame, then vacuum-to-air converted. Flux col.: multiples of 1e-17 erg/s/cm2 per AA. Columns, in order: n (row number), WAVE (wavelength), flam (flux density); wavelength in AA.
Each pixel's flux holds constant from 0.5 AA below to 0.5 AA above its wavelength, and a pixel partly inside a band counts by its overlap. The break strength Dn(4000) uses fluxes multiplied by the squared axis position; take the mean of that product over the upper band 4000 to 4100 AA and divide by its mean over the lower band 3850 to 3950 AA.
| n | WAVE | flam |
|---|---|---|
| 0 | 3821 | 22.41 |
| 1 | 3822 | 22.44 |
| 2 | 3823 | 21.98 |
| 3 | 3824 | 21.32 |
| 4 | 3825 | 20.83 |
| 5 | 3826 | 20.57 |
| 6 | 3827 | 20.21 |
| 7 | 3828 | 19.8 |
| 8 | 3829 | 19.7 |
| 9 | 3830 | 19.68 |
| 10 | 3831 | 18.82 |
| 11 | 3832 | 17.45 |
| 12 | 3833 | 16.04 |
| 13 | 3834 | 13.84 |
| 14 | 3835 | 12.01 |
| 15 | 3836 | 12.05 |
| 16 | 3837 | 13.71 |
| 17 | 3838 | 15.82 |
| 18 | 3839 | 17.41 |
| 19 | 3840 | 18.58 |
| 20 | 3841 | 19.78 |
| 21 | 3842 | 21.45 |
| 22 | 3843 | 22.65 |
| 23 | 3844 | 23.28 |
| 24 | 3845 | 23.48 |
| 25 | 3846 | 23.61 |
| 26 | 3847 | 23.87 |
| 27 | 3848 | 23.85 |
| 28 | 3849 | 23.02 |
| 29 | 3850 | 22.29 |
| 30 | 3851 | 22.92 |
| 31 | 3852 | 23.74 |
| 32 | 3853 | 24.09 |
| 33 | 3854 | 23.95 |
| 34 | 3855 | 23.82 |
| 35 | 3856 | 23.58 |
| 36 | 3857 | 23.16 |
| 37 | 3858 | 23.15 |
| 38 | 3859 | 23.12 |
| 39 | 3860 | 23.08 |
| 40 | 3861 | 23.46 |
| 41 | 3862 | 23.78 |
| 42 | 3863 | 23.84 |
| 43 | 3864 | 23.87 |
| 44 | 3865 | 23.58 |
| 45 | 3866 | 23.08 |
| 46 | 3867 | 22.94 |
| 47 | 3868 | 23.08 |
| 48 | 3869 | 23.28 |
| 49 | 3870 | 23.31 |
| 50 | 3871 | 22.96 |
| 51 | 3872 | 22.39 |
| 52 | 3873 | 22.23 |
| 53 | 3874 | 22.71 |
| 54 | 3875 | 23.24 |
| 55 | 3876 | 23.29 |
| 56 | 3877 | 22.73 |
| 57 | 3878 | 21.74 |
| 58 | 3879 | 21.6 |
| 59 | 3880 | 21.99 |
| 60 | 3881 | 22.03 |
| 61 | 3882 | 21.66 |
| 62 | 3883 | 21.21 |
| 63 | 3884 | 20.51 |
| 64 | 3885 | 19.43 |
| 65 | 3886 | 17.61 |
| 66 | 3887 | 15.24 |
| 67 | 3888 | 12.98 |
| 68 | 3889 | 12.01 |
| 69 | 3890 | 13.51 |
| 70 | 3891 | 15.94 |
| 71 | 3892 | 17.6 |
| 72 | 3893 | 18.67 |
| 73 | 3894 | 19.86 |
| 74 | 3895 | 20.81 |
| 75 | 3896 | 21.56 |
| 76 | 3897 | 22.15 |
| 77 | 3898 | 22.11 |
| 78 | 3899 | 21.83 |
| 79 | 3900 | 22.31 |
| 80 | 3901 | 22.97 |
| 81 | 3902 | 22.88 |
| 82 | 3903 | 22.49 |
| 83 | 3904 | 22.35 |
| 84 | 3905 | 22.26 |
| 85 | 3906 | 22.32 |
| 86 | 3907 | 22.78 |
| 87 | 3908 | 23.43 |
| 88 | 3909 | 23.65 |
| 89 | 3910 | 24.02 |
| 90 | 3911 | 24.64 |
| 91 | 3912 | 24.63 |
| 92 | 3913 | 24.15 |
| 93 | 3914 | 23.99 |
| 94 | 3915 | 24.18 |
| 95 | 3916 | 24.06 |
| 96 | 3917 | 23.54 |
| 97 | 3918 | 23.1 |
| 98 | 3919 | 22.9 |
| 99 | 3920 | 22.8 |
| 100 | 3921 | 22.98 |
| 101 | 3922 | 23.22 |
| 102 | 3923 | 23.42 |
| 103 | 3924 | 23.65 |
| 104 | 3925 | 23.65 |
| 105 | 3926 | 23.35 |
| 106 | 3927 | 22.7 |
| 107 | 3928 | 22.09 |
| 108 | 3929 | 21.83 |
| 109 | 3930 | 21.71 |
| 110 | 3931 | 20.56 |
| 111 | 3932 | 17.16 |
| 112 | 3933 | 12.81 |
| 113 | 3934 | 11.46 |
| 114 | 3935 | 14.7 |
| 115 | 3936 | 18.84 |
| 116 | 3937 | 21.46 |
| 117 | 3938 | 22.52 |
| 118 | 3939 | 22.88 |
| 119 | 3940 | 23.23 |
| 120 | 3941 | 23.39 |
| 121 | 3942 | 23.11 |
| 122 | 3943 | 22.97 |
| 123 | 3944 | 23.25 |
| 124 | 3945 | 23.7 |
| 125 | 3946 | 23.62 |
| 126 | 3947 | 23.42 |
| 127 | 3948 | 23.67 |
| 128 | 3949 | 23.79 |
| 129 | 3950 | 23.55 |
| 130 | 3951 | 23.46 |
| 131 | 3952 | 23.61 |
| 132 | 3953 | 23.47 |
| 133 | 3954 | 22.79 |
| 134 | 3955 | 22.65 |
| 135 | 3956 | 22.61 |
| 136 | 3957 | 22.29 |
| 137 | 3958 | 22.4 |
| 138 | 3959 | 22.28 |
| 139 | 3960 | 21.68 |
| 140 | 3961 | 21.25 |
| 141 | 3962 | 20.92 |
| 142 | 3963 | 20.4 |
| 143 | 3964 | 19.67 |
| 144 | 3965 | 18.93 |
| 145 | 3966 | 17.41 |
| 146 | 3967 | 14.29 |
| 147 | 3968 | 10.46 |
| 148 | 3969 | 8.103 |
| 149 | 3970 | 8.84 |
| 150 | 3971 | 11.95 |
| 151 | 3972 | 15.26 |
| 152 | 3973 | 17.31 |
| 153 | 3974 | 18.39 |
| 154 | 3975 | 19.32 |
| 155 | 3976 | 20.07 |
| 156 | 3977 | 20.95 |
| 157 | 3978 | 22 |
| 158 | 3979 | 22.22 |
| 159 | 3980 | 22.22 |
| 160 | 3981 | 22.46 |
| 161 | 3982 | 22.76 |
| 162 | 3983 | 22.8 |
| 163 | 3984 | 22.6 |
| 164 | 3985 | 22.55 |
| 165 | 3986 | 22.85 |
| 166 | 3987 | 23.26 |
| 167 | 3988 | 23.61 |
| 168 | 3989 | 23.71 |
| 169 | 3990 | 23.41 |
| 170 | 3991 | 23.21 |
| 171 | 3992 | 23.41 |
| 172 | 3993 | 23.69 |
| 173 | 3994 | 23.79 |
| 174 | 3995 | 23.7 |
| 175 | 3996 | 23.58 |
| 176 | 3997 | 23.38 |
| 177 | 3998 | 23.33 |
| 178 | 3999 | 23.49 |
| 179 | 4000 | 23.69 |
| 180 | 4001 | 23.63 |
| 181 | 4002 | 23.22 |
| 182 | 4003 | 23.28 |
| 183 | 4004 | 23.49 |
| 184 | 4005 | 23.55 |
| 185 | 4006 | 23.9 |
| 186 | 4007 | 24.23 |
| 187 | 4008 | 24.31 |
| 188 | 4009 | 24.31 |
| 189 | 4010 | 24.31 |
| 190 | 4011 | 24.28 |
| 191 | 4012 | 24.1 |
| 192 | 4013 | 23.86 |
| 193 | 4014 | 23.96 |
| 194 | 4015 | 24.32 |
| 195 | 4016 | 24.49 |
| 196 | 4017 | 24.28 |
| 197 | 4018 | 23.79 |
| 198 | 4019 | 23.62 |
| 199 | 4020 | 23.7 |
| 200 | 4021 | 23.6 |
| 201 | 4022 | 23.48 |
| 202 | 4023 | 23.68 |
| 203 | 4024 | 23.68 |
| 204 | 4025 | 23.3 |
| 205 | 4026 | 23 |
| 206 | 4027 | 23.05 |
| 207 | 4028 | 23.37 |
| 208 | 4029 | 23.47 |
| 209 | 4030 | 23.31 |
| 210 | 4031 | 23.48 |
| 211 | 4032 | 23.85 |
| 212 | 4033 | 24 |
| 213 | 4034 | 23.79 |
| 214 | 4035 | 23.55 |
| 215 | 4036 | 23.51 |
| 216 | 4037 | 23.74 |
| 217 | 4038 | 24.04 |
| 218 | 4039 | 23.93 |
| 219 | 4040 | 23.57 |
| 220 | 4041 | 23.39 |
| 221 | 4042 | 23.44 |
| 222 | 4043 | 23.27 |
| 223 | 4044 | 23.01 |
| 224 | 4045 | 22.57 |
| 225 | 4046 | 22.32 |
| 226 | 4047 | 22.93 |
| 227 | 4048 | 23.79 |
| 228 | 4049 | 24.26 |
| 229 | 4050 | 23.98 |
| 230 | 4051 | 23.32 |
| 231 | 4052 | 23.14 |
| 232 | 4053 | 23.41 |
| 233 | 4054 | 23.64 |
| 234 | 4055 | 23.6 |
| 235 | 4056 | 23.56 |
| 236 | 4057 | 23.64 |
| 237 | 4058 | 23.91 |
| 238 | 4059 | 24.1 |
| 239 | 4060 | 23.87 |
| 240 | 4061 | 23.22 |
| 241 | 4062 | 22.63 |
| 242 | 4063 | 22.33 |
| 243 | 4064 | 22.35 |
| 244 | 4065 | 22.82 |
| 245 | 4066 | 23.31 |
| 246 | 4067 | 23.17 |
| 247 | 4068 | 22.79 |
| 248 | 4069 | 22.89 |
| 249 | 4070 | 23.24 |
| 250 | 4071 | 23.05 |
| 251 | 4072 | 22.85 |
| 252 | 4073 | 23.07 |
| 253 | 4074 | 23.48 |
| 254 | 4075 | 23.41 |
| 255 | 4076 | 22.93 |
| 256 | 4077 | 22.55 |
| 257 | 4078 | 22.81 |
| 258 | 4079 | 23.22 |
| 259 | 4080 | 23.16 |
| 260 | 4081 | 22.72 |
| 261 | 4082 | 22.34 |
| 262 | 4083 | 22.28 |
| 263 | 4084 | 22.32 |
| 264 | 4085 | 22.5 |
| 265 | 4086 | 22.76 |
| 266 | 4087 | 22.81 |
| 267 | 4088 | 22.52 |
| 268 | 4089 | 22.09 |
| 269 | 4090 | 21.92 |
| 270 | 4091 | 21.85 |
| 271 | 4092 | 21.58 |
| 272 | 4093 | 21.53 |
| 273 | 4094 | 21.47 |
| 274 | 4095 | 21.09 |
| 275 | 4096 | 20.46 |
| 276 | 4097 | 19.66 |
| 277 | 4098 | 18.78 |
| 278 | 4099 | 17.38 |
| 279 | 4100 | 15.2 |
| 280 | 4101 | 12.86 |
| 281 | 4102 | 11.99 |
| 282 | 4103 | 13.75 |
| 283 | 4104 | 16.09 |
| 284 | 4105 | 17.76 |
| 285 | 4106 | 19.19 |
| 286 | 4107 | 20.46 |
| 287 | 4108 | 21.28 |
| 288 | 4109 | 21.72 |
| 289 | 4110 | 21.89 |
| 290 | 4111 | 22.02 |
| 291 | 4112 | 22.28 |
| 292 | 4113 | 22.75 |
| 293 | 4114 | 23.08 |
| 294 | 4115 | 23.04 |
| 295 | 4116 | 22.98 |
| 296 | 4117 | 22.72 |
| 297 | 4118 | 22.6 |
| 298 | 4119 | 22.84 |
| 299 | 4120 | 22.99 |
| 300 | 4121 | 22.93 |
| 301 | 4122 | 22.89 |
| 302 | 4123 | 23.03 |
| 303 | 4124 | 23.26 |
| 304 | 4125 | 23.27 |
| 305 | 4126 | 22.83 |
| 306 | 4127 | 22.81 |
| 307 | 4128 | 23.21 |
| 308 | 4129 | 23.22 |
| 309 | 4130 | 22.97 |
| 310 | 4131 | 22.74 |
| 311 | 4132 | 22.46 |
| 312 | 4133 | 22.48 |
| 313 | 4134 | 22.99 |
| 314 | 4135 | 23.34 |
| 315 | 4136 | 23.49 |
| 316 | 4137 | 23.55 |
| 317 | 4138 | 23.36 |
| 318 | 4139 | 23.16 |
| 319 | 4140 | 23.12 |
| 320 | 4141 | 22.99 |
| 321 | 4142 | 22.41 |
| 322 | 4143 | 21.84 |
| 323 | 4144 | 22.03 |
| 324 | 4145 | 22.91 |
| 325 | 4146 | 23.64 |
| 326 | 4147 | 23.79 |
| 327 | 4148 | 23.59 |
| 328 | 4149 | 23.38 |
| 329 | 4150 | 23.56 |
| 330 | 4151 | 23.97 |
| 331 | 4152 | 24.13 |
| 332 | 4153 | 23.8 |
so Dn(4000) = 1.14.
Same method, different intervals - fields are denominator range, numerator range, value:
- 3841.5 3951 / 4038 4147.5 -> 1.12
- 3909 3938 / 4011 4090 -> 1.14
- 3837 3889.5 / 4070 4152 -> 1.14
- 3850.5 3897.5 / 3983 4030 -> 1.18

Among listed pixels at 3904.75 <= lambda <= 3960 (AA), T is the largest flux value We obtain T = 24.64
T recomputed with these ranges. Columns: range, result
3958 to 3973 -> 22.4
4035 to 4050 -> 24.26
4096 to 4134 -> 23.27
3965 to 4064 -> 24.49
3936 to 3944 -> 23.39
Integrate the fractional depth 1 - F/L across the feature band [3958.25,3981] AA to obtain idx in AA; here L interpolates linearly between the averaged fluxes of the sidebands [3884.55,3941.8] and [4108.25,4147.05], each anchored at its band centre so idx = 3.66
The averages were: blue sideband 21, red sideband 22.8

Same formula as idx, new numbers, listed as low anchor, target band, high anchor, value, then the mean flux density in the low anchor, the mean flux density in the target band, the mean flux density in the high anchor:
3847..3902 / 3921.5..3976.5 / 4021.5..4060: 5.29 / 21.6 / 20.3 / 23.5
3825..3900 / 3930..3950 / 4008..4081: 0.86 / 20.7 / 21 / 23.5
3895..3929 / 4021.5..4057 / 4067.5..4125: -2.53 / 23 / 23.5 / 21.4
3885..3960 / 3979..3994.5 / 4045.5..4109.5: -1.03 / 21.5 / 23.1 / 21.7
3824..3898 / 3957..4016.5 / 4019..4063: 3.21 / 20.7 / 21.4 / 23.5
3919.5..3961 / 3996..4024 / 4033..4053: -1.04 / 21.9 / 23.8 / 23.5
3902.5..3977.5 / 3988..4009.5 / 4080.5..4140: -2.46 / 21.1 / 23.6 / 21.5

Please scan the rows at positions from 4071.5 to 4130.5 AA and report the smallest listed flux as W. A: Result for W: 11.99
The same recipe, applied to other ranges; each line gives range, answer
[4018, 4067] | 22.32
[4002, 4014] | 23.22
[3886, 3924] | 12.01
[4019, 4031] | 23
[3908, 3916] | 23.43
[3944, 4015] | 8.103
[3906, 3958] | 11.46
